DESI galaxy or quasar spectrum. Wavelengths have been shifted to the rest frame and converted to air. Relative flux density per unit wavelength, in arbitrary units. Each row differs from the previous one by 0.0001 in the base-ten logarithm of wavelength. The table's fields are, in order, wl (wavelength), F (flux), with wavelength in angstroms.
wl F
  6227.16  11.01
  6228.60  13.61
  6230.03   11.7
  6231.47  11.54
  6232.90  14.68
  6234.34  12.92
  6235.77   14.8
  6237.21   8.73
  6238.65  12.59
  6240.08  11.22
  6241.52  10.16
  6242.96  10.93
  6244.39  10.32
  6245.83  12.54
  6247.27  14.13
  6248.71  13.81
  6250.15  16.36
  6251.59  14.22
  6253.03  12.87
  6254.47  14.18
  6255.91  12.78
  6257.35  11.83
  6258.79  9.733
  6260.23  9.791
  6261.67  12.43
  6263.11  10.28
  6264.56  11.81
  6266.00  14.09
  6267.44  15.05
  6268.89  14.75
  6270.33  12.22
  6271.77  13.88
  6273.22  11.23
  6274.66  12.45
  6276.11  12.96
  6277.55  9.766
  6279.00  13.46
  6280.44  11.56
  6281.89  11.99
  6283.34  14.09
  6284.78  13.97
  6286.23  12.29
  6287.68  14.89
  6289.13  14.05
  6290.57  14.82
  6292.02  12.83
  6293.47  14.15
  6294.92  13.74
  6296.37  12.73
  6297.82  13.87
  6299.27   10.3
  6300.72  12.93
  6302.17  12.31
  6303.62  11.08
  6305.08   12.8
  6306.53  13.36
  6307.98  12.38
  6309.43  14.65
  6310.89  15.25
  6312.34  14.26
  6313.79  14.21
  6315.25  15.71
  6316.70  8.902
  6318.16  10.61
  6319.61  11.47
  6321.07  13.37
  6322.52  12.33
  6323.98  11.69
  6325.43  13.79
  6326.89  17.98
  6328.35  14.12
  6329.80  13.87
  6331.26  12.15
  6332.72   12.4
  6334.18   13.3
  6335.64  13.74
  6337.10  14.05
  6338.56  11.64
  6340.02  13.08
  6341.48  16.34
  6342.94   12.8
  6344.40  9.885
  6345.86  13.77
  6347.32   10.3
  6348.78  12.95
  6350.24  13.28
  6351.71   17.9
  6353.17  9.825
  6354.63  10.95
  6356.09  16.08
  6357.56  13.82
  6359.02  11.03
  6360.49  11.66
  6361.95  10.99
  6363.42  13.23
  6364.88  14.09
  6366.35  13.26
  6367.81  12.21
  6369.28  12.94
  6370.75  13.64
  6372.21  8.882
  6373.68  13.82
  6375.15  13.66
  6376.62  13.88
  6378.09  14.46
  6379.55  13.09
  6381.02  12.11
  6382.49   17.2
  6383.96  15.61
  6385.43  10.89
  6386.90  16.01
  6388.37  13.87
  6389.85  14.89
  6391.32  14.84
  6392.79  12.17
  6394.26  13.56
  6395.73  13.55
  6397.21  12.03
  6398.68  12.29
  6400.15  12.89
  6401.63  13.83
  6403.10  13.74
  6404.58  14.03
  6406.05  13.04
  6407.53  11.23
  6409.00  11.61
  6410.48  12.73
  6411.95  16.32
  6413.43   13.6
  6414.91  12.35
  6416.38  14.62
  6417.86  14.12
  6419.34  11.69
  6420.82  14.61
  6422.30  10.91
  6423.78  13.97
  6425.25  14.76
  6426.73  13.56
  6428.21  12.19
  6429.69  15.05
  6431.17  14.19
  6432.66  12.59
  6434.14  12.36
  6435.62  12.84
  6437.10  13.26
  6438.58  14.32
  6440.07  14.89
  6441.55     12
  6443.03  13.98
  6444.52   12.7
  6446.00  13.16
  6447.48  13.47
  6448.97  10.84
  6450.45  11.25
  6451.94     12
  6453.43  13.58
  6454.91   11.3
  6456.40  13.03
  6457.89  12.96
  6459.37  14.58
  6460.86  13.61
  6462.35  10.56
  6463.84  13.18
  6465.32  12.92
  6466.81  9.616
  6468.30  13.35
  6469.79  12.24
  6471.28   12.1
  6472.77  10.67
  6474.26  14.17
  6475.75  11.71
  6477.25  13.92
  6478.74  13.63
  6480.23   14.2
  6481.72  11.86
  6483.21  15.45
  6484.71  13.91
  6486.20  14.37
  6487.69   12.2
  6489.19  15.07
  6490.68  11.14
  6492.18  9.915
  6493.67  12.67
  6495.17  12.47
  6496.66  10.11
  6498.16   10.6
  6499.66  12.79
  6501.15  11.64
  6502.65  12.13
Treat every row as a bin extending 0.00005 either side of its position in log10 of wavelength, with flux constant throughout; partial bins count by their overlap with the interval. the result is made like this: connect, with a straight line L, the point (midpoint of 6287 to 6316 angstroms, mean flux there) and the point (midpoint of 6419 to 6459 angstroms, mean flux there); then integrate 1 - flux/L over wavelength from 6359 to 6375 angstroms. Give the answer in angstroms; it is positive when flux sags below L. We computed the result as 1.0 angstroms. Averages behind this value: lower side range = 13.5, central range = 12.4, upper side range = 13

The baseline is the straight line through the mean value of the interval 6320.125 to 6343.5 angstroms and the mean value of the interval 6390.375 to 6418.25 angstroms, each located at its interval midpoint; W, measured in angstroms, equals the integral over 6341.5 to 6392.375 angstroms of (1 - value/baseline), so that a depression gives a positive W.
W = 0.8 angstroms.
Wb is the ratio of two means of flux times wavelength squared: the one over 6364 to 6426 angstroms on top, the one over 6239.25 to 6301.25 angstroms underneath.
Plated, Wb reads 1.10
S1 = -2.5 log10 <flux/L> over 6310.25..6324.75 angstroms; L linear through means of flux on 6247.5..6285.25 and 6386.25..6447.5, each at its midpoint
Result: 0.02 mag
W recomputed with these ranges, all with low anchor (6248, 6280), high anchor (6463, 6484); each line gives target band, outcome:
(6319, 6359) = -1.40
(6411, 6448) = -2.12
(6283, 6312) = -1.37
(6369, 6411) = -1.91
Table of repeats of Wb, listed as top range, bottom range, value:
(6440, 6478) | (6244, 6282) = 1.06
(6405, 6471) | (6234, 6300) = 1.08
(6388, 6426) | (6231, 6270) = 1.12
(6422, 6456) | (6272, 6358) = 1.04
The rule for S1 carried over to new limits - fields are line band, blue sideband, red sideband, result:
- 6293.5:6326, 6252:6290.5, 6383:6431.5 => 0.01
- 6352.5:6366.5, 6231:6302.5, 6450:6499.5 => 0.01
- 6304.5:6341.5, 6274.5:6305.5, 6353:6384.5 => -0.03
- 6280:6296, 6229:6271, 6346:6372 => -0.08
